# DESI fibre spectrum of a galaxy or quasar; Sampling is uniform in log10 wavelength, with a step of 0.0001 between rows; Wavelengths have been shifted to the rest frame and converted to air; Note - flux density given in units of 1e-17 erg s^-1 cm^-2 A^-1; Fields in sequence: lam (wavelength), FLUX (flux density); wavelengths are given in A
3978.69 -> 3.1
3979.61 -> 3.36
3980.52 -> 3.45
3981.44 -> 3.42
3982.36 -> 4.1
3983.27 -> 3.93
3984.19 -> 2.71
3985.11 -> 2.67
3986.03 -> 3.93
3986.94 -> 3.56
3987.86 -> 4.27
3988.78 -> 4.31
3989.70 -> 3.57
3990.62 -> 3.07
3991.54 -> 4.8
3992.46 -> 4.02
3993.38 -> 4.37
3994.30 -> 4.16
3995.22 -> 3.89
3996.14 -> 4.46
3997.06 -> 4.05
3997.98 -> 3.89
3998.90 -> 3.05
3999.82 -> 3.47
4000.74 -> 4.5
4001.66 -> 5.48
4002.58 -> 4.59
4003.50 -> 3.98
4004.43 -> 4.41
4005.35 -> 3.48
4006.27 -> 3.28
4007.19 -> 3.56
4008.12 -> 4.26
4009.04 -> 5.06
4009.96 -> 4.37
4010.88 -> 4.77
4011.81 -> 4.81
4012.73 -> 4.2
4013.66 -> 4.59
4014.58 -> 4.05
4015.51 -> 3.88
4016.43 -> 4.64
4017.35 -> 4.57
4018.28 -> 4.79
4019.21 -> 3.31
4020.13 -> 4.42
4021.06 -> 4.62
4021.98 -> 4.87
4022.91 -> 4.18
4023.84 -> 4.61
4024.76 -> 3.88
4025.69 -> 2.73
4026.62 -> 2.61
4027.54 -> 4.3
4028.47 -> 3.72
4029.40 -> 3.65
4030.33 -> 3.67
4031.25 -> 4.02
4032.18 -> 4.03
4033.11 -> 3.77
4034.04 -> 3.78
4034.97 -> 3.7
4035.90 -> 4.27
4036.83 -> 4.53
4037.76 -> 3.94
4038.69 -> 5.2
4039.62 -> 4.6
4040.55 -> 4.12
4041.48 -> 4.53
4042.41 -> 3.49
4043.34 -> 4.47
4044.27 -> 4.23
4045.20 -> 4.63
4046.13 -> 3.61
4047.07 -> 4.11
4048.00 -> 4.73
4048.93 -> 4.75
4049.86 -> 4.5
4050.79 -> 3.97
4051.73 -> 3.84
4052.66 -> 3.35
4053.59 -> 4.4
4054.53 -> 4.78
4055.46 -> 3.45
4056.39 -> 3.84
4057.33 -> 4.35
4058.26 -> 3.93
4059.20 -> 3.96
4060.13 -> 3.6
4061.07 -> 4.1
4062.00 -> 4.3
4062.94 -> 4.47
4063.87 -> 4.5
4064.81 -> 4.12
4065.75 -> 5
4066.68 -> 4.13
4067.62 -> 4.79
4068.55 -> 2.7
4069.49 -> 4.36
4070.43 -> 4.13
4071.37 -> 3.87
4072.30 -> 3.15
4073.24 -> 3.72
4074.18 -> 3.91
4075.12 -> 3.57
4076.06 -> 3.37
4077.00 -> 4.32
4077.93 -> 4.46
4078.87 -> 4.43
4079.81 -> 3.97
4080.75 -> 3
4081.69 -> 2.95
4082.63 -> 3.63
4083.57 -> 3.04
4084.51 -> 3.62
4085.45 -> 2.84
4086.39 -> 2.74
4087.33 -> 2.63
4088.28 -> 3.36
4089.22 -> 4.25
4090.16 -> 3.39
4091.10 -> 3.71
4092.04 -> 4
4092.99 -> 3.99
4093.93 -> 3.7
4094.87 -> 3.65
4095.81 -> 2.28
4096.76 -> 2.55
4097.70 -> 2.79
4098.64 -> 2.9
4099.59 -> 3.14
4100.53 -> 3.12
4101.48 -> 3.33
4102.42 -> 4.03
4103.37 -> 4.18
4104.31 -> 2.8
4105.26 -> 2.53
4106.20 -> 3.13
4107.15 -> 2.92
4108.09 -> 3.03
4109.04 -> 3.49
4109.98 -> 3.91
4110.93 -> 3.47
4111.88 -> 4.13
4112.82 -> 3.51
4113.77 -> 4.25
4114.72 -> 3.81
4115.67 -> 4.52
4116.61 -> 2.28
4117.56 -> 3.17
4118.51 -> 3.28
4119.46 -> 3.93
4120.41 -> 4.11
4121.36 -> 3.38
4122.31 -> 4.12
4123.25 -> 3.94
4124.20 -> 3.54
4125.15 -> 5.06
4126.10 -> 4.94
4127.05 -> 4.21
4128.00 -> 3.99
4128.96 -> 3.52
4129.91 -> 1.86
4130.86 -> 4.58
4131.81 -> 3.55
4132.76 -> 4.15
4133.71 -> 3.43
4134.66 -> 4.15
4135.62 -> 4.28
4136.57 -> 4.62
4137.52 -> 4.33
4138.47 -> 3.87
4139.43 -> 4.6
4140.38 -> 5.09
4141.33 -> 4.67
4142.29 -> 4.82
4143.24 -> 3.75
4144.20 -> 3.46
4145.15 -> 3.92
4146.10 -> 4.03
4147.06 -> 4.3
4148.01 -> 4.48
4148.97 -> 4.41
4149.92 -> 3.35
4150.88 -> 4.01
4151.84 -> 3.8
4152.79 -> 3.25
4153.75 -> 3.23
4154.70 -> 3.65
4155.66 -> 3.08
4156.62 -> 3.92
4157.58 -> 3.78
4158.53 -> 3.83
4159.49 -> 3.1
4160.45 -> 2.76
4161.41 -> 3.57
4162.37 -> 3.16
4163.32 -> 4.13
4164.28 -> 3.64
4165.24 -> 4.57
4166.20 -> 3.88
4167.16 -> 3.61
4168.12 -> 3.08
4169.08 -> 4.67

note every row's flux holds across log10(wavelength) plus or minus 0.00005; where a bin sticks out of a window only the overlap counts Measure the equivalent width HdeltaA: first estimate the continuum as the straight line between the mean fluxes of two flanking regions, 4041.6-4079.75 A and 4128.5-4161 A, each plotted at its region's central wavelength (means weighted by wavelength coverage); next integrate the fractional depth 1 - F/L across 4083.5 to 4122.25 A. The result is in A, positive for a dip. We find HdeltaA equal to 5.6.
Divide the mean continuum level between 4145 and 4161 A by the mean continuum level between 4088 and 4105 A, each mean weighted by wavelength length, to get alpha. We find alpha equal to 1.1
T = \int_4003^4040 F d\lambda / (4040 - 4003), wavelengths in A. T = 4.13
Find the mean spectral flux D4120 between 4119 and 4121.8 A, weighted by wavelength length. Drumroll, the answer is 3.81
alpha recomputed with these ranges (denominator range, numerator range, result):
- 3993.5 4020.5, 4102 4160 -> 0.91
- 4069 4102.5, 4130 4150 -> 1.19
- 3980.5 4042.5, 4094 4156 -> 0.92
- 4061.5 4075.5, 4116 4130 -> 0.93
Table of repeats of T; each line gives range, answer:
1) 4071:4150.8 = 3.7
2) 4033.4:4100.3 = 3.86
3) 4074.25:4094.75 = 3.58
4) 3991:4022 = 4.24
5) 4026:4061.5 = 4.06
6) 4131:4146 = 4.19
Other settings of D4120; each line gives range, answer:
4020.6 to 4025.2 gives 4.44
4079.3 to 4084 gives 3.33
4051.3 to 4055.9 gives 3.97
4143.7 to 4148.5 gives 4.04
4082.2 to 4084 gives 3.34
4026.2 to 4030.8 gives 3.61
